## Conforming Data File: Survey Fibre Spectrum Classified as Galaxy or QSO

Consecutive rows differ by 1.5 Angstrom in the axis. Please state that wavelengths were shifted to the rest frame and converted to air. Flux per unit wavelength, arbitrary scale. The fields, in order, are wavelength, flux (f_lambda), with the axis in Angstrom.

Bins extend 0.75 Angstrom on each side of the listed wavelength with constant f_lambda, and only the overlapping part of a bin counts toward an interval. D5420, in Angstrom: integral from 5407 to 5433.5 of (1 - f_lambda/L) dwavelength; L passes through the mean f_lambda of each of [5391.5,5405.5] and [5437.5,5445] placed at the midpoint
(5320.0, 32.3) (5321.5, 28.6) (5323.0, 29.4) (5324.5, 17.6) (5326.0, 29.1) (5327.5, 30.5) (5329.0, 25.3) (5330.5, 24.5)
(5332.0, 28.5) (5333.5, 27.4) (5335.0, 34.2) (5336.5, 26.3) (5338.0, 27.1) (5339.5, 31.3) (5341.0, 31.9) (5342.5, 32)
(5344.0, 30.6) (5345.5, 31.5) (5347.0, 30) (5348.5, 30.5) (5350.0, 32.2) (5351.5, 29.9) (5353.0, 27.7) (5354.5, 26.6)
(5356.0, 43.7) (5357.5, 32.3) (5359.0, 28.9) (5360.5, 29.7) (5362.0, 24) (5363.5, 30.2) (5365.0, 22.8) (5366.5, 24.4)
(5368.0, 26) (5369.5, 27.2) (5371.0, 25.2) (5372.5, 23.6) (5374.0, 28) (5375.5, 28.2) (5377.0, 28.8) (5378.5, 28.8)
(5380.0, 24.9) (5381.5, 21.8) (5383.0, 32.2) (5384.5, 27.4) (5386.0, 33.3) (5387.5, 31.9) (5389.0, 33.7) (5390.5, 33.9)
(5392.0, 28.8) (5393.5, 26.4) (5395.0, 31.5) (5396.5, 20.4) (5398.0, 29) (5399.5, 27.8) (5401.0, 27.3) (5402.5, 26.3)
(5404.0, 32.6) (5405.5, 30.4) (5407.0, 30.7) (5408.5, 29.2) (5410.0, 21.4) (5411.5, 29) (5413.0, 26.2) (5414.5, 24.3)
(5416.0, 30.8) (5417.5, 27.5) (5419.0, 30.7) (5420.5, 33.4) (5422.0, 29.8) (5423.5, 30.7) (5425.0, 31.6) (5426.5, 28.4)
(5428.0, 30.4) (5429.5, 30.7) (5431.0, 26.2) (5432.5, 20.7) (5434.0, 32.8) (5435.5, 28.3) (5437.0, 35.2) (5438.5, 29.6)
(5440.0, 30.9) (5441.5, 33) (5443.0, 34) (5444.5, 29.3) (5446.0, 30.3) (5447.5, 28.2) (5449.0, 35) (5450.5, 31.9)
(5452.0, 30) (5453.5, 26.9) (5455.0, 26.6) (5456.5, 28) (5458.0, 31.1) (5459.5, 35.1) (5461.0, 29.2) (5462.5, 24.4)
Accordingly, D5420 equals 1.2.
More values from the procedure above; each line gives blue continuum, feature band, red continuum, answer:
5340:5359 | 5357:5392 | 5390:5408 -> 2.22 Angstrom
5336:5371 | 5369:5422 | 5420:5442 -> 2.40 Angstrom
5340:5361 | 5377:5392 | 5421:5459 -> 0.55 Angstrom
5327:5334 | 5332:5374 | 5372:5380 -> -2.91 Angstrom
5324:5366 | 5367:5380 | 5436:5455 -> 1.27 Angstrom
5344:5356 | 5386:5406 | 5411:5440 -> 0.33 Angstrom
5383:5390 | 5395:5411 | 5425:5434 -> 1.37 Angstrom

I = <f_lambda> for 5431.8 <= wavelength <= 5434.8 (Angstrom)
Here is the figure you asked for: 26.9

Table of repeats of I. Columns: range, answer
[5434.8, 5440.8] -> 31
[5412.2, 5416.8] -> 27.1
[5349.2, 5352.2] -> 31.1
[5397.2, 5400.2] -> 28.3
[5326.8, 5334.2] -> 27.2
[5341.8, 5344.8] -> 31.3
